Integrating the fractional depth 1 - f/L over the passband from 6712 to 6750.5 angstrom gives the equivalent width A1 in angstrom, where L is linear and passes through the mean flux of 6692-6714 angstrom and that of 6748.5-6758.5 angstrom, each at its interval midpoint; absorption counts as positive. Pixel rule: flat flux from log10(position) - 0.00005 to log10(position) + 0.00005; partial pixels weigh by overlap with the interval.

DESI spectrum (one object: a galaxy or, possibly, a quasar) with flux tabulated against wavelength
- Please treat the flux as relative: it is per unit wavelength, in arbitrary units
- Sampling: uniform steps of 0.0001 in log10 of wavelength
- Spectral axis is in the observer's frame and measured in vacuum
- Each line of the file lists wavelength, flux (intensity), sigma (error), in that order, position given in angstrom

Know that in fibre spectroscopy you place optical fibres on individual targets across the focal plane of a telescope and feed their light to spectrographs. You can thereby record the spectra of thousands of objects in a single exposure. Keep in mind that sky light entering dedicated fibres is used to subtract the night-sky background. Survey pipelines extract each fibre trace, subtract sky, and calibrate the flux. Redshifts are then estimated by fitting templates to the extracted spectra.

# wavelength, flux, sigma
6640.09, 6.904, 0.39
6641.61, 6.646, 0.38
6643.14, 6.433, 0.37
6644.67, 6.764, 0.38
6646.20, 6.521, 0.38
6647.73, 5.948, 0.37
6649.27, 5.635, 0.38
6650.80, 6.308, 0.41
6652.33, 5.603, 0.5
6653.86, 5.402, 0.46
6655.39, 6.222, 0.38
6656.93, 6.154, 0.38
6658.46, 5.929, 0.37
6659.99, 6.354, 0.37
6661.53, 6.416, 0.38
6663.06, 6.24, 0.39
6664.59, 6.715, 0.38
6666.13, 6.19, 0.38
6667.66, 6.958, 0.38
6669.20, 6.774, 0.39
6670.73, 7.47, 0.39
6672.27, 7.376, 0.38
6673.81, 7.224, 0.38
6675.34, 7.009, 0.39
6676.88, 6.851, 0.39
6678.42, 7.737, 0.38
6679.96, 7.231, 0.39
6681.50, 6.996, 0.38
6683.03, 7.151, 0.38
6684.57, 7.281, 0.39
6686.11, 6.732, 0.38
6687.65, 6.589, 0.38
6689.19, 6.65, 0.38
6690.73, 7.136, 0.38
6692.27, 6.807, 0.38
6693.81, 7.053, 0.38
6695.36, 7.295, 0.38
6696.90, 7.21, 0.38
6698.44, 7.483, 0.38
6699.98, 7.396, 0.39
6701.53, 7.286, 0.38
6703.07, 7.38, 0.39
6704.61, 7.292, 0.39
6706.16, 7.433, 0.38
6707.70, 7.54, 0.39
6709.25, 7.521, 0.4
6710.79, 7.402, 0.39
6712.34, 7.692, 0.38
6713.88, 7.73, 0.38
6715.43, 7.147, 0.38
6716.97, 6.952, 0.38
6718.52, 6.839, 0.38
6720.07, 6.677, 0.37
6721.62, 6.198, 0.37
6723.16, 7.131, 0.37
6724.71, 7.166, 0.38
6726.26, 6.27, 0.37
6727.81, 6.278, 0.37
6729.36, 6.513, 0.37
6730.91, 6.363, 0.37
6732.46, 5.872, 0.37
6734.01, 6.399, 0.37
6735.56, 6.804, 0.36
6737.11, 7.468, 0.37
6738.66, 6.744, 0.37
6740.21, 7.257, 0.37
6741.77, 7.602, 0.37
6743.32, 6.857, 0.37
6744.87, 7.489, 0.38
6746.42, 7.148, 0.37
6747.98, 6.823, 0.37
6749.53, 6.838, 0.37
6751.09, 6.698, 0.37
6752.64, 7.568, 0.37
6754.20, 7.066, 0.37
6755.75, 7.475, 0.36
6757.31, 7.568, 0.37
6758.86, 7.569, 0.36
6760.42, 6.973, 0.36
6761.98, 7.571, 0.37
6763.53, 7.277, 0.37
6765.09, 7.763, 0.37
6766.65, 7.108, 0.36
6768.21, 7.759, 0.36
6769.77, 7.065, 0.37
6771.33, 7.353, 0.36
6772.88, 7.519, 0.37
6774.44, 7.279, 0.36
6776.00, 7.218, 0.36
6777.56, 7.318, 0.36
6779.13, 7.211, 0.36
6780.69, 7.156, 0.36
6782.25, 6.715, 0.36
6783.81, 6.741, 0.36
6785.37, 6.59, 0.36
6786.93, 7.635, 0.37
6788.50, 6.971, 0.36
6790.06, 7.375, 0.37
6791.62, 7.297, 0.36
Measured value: 2.1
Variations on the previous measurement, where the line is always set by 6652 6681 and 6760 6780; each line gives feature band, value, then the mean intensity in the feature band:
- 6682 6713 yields -1.62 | 7.21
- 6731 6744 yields 0.50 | 6.85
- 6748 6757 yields 0.12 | 7.13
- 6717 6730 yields 0.69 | 6.65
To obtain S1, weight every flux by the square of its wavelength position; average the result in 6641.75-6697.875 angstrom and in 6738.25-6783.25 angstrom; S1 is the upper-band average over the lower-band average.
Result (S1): 1.11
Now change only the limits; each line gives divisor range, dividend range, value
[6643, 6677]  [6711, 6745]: 1.09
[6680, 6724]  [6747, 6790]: 1.03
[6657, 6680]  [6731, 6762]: 1.06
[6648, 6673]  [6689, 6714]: 1.17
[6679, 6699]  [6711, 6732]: 0.98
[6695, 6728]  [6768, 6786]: 1.02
